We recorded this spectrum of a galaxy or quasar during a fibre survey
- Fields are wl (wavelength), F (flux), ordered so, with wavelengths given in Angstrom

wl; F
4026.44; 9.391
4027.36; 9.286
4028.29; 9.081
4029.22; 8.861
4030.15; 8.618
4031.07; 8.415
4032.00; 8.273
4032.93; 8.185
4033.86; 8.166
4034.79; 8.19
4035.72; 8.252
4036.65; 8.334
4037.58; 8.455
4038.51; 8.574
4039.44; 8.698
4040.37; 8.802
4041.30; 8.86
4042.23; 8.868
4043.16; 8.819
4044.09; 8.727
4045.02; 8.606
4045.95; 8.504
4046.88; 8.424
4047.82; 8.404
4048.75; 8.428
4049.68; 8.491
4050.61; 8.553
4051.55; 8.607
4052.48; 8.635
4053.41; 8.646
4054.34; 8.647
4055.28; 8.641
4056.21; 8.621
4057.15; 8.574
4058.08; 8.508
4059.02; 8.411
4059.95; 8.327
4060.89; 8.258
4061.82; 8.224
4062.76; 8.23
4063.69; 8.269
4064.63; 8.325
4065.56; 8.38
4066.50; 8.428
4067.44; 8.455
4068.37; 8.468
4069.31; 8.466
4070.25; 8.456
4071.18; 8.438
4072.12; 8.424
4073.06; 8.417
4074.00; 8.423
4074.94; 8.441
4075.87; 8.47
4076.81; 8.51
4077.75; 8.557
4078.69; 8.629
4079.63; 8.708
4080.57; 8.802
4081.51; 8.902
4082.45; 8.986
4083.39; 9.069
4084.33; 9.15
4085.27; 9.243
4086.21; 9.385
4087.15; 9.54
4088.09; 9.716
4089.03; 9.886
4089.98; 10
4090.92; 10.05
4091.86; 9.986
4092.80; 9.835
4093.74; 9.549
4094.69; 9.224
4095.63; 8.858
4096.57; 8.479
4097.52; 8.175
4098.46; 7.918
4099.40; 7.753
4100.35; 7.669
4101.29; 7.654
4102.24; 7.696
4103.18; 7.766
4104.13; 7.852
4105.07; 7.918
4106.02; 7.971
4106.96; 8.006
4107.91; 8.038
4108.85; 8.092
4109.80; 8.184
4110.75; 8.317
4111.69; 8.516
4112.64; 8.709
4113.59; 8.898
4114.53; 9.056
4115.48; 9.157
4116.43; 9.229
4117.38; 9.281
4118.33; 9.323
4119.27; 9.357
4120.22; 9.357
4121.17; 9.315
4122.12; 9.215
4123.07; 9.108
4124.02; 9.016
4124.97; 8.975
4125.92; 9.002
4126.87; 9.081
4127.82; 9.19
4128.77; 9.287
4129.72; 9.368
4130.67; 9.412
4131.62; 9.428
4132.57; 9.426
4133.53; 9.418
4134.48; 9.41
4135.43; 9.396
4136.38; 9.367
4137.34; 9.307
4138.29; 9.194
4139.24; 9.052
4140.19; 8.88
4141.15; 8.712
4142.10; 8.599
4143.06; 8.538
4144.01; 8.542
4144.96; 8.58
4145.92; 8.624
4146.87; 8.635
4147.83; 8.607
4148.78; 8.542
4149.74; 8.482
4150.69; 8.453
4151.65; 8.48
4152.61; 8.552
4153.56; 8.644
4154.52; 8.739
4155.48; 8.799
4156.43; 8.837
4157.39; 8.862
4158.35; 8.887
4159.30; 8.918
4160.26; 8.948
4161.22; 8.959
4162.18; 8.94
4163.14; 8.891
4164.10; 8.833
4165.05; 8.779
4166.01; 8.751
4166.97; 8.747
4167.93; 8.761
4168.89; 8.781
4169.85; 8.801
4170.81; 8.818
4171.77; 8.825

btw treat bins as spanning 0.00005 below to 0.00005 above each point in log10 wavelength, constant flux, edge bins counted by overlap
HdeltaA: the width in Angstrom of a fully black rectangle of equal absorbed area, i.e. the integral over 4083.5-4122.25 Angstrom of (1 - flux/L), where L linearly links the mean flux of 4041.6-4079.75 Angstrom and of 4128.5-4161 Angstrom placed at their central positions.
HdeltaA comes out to -0.49 Angstrom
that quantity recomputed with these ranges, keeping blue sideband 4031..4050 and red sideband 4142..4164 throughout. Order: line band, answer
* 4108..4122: -0.4 Angstrom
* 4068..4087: -0.3 Angstrom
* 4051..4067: 0.1 Angstrom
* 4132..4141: -0.6 Angstrom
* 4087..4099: -1.0 Angstrom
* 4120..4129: -0.5 Angstrom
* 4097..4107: 0.9 Angstrom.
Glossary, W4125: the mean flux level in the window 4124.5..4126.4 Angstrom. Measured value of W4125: 8.99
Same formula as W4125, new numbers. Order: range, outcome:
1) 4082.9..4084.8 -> 9.11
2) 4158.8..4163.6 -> 8.93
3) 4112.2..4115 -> 8.9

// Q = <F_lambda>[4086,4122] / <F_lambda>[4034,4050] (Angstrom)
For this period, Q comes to 1.0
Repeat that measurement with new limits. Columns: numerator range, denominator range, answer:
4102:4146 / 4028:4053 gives 1.04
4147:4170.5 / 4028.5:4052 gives 1.03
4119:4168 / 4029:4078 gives 1.05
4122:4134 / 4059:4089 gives 1.06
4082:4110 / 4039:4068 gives 1.02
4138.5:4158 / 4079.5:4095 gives 0.92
